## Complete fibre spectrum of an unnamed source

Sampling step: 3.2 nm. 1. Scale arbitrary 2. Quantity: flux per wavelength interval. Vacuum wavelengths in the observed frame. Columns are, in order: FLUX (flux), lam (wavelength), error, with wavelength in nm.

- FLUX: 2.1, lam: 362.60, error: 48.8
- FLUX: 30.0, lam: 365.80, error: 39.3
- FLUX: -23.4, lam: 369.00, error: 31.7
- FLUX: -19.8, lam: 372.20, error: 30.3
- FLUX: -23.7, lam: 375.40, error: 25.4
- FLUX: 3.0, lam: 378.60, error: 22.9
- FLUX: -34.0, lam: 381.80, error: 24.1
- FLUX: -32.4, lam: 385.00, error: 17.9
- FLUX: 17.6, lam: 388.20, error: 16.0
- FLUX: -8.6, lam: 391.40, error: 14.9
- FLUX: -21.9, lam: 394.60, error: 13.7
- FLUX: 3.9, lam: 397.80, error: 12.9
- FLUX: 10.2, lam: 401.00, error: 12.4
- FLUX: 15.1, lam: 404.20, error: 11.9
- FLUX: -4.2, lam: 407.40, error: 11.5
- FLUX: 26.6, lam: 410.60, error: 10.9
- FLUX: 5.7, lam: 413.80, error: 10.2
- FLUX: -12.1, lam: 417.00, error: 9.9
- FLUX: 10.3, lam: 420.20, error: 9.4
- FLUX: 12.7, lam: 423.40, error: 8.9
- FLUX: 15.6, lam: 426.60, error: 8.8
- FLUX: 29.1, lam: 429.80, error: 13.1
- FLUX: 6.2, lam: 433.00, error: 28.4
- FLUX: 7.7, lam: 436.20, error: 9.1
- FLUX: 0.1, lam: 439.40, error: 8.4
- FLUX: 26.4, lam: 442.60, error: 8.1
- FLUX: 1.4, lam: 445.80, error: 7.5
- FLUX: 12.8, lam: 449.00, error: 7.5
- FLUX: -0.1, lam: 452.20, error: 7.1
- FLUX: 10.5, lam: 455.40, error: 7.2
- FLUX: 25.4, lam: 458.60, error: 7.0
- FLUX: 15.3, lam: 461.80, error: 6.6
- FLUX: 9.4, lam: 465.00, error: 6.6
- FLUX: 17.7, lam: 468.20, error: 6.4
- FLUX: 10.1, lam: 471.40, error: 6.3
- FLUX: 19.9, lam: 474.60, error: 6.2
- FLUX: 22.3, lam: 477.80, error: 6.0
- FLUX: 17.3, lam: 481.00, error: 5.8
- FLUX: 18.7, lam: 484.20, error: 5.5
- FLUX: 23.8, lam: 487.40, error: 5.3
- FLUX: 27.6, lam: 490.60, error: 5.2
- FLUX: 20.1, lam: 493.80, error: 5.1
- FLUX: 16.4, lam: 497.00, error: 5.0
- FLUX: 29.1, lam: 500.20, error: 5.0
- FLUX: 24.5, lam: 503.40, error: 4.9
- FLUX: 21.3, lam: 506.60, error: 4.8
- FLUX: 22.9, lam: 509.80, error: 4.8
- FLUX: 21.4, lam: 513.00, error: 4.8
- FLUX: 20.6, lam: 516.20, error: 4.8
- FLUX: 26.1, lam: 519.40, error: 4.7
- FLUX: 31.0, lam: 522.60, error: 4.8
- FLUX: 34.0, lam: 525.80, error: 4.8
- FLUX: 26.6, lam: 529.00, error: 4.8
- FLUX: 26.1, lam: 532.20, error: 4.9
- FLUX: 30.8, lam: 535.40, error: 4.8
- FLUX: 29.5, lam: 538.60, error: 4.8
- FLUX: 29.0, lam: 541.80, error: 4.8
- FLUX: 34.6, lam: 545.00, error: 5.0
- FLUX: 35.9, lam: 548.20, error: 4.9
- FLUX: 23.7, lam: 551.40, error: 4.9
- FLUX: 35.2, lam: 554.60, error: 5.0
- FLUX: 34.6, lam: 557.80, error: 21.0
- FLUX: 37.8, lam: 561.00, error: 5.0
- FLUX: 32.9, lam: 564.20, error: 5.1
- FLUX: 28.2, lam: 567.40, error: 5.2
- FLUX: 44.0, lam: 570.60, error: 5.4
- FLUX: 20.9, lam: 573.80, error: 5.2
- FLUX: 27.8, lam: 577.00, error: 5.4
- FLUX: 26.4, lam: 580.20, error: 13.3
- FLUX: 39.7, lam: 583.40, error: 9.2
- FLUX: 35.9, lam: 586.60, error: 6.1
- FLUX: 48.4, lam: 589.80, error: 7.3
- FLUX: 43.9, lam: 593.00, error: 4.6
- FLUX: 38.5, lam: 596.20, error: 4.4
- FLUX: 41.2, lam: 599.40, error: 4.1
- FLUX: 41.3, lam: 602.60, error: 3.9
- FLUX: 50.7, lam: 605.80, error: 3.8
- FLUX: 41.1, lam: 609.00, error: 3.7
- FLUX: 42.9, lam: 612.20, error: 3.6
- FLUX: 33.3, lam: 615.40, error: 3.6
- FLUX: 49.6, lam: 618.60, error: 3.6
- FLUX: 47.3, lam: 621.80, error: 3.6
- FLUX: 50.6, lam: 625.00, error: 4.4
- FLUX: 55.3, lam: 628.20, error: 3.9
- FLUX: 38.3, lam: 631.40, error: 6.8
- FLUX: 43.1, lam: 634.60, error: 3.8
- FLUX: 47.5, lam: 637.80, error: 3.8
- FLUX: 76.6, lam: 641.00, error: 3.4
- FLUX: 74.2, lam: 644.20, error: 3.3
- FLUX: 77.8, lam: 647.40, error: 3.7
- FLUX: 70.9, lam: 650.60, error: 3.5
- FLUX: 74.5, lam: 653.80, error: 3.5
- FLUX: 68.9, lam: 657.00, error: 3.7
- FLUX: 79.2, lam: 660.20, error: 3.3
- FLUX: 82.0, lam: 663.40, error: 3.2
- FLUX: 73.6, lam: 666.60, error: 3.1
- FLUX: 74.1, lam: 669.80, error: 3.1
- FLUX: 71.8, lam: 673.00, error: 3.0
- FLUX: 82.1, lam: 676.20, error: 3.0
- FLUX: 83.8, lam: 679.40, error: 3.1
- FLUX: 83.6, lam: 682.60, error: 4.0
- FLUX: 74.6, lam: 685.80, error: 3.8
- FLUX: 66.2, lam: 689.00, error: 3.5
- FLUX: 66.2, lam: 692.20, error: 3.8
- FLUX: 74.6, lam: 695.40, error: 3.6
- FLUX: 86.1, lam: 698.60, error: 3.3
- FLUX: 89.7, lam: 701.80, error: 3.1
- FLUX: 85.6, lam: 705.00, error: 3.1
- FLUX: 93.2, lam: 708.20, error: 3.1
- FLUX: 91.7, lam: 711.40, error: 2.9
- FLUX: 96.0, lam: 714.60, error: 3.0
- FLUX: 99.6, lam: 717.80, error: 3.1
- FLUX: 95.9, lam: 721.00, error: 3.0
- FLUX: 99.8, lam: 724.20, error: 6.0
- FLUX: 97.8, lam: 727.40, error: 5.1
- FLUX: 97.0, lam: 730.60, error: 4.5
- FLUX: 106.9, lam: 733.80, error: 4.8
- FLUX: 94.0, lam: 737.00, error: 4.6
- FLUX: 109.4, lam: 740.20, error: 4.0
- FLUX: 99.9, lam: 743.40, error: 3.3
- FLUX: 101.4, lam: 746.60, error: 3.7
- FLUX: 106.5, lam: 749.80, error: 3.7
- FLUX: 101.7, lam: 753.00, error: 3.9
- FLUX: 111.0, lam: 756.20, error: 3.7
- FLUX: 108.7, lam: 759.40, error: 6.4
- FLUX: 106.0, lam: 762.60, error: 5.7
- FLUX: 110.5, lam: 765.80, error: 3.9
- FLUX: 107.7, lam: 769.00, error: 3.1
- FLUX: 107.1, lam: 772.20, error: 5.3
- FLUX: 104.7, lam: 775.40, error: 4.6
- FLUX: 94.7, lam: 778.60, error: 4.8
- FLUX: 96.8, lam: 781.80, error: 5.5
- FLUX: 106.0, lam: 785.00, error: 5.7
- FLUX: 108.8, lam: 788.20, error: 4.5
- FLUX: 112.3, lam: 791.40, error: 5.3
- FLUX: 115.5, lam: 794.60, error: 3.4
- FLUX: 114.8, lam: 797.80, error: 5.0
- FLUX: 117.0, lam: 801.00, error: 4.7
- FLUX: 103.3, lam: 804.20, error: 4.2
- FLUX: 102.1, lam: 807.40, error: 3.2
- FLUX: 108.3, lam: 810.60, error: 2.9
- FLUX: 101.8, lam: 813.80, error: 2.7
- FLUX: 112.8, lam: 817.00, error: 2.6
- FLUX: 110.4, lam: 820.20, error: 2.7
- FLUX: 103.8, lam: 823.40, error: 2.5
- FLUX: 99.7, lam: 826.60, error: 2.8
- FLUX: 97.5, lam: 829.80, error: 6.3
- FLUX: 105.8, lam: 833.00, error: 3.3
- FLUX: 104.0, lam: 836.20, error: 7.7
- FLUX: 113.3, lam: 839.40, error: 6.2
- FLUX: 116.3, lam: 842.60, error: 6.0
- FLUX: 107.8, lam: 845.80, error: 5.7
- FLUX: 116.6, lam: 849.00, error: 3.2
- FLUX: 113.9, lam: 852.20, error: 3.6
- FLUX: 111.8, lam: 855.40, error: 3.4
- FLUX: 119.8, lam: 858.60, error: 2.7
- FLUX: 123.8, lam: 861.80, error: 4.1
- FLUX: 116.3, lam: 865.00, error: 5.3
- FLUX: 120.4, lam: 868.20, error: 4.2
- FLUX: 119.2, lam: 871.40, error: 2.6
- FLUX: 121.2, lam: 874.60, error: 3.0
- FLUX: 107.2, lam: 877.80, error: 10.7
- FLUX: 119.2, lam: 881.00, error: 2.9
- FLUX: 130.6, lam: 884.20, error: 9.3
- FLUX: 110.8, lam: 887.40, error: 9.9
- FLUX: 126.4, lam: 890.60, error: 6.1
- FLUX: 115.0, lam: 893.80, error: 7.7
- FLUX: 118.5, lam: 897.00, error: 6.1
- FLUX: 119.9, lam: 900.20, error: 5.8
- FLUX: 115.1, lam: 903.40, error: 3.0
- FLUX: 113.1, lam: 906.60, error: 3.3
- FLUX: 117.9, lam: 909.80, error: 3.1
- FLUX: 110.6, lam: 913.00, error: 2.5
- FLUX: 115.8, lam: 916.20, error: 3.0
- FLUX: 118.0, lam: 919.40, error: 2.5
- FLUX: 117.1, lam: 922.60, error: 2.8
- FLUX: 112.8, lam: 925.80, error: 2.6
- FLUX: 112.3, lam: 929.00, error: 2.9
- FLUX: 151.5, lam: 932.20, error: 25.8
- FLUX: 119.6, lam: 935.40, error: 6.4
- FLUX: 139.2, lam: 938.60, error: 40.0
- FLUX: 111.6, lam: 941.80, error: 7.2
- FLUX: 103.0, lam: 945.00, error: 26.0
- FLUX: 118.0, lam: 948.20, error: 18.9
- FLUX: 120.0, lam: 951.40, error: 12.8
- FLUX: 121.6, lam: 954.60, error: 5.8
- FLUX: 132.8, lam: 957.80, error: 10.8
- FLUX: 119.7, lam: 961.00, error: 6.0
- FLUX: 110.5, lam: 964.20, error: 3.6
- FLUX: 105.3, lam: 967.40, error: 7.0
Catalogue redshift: 0.602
